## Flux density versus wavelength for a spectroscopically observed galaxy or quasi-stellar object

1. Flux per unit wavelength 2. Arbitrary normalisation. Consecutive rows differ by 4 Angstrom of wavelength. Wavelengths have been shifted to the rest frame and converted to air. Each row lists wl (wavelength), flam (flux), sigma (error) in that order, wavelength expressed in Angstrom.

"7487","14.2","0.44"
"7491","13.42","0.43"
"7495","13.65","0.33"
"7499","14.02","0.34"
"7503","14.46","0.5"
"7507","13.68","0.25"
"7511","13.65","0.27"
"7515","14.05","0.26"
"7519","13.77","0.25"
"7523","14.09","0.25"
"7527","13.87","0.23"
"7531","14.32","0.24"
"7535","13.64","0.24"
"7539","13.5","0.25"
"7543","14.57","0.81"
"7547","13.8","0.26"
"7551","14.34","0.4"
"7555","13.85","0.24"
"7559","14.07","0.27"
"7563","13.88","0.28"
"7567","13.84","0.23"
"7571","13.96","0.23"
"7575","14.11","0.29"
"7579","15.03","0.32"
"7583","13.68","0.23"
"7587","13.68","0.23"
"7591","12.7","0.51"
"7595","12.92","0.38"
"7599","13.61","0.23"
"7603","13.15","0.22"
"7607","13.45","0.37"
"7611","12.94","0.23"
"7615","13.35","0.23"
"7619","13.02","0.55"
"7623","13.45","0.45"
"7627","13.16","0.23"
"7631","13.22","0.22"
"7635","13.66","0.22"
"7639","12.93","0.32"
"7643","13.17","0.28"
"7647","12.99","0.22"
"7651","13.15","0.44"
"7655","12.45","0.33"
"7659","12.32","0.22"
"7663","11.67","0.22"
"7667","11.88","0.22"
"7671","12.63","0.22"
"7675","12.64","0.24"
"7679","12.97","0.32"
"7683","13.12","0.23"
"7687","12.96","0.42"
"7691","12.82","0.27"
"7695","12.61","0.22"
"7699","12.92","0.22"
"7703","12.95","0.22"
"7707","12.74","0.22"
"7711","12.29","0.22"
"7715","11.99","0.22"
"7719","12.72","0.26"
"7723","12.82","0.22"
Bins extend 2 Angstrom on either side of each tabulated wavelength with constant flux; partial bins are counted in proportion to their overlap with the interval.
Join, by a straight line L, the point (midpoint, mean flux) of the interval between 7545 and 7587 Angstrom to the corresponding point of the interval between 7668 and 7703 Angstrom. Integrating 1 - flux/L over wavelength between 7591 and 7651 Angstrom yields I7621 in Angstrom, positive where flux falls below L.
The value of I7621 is 1.2 Angstrom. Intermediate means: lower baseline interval 14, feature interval 13.2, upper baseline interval 12.8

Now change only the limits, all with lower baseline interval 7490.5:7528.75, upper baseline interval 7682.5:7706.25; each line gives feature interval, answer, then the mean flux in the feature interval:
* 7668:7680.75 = 0.3 Angstrom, 12.7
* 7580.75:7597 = 0.2 Angstrom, 13.3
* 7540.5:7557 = -0.5 Angstrom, 14.1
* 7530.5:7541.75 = -0.1 Angstrom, 13.8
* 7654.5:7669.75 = 1.1 Angstrom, 12.1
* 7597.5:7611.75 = 0.1 Angstrom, 13.3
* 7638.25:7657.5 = 0.3 Angstrom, 12.9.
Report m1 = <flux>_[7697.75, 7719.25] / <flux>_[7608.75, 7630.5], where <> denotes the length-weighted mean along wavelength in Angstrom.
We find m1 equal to 0.95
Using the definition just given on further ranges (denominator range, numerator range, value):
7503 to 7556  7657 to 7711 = 0.90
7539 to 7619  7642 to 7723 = 0.92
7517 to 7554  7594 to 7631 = 0.95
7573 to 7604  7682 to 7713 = 0.94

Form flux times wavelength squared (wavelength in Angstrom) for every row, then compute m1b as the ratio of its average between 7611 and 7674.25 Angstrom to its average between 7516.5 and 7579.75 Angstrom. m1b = 0.94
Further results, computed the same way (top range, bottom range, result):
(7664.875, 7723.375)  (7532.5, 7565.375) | 0.94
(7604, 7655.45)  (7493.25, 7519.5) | 0.98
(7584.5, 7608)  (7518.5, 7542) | 0.97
